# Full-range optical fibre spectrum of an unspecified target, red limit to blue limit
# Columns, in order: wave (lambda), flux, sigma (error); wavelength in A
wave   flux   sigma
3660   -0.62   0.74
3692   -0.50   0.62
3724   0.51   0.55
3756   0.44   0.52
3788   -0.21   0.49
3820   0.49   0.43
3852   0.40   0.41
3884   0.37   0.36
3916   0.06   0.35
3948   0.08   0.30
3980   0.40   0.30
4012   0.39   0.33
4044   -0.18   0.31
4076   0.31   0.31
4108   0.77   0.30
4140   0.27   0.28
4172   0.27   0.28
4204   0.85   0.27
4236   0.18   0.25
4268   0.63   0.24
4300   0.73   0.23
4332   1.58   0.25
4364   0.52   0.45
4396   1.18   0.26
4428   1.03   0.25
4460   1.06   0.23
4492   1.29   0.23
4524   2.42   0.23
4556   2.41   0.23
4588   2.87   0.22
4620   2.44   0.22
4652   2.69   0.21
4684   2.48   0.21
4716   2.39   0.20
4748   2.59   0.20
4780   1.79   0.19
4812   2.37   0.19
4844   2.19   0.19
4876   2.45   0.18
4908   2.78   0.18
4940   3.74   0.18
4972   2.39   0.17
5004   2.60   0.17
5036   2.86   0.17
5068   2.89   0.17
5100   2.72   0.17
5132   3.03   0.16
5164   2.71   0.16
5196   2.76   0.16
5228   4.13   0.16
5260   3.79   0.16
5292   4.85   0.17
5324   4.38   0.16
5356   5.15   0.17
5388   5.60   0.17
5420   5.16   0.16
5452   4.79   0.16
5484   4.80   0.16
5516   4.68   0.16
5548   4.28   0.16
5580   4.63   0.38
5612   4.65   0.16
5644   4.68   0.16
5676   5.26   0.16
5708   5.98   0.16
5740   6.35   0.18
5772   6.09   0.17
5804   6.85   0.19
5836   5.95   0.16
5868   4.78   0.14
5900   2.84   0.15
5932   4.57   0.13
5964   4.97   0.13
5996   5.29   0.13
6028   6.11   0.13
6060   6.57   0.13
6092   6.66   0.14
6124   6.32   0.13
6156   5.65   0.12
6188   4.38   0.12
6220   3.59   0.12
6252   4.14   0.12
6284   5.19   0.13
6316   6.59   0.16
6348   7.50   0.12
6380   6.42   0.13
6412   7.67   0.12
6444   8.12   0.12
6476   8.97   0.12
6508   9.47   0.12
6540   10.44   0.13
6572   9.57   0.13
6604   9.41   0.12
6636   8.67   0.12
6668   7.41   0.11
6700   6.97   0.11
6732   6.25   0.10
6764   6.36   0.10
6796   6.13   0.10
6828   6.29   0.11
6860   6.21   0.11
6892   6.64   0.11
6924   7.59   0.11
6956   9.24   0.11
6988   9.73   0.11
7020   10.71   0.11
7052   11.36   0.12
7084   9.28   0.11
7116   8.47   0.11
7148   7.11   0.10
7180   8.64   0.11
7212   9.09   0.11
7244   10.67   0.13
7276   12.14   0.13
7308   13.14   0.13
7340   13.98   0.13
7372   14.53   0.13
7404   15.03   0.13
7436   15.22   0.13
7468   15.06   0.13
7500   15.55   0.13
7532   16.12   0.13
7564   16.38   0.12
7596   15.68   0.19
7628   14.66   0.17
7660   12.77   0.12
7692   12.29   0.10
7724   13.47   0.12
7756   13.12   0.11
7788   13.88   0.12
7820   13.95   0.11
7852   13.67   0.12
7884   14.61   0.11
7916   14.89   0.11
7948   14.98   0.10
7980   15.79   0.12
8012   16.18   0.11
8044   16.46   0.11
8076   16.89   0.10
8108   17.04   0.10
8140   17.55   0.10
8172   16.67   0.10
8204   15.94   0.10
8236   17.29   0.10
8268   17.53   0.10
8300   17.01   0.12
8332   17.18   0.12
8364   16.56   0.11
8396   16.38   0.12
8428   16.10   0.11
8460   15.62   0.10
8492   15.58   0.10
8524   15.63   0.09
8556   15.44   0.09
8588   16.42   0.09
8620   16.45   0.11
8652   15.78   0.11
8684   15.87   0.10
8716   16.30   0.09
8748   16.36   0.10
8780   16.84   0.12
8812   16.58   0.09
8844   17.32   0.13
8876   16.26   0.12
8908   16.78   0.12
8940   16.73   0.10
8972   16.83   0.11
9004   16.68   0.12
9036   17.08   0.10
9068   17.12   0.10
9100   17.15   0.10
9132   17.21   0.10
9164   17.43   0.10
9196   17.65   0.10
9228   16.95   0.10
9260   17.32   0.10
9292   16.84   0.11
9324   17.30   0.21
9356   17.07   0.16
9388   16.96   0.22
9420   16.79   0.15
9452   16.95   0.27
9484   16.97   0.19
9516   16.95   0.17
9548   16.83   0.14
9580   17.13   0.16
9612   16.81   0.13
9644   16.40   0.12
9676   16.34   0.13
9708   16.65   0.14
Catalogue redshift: 0.000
